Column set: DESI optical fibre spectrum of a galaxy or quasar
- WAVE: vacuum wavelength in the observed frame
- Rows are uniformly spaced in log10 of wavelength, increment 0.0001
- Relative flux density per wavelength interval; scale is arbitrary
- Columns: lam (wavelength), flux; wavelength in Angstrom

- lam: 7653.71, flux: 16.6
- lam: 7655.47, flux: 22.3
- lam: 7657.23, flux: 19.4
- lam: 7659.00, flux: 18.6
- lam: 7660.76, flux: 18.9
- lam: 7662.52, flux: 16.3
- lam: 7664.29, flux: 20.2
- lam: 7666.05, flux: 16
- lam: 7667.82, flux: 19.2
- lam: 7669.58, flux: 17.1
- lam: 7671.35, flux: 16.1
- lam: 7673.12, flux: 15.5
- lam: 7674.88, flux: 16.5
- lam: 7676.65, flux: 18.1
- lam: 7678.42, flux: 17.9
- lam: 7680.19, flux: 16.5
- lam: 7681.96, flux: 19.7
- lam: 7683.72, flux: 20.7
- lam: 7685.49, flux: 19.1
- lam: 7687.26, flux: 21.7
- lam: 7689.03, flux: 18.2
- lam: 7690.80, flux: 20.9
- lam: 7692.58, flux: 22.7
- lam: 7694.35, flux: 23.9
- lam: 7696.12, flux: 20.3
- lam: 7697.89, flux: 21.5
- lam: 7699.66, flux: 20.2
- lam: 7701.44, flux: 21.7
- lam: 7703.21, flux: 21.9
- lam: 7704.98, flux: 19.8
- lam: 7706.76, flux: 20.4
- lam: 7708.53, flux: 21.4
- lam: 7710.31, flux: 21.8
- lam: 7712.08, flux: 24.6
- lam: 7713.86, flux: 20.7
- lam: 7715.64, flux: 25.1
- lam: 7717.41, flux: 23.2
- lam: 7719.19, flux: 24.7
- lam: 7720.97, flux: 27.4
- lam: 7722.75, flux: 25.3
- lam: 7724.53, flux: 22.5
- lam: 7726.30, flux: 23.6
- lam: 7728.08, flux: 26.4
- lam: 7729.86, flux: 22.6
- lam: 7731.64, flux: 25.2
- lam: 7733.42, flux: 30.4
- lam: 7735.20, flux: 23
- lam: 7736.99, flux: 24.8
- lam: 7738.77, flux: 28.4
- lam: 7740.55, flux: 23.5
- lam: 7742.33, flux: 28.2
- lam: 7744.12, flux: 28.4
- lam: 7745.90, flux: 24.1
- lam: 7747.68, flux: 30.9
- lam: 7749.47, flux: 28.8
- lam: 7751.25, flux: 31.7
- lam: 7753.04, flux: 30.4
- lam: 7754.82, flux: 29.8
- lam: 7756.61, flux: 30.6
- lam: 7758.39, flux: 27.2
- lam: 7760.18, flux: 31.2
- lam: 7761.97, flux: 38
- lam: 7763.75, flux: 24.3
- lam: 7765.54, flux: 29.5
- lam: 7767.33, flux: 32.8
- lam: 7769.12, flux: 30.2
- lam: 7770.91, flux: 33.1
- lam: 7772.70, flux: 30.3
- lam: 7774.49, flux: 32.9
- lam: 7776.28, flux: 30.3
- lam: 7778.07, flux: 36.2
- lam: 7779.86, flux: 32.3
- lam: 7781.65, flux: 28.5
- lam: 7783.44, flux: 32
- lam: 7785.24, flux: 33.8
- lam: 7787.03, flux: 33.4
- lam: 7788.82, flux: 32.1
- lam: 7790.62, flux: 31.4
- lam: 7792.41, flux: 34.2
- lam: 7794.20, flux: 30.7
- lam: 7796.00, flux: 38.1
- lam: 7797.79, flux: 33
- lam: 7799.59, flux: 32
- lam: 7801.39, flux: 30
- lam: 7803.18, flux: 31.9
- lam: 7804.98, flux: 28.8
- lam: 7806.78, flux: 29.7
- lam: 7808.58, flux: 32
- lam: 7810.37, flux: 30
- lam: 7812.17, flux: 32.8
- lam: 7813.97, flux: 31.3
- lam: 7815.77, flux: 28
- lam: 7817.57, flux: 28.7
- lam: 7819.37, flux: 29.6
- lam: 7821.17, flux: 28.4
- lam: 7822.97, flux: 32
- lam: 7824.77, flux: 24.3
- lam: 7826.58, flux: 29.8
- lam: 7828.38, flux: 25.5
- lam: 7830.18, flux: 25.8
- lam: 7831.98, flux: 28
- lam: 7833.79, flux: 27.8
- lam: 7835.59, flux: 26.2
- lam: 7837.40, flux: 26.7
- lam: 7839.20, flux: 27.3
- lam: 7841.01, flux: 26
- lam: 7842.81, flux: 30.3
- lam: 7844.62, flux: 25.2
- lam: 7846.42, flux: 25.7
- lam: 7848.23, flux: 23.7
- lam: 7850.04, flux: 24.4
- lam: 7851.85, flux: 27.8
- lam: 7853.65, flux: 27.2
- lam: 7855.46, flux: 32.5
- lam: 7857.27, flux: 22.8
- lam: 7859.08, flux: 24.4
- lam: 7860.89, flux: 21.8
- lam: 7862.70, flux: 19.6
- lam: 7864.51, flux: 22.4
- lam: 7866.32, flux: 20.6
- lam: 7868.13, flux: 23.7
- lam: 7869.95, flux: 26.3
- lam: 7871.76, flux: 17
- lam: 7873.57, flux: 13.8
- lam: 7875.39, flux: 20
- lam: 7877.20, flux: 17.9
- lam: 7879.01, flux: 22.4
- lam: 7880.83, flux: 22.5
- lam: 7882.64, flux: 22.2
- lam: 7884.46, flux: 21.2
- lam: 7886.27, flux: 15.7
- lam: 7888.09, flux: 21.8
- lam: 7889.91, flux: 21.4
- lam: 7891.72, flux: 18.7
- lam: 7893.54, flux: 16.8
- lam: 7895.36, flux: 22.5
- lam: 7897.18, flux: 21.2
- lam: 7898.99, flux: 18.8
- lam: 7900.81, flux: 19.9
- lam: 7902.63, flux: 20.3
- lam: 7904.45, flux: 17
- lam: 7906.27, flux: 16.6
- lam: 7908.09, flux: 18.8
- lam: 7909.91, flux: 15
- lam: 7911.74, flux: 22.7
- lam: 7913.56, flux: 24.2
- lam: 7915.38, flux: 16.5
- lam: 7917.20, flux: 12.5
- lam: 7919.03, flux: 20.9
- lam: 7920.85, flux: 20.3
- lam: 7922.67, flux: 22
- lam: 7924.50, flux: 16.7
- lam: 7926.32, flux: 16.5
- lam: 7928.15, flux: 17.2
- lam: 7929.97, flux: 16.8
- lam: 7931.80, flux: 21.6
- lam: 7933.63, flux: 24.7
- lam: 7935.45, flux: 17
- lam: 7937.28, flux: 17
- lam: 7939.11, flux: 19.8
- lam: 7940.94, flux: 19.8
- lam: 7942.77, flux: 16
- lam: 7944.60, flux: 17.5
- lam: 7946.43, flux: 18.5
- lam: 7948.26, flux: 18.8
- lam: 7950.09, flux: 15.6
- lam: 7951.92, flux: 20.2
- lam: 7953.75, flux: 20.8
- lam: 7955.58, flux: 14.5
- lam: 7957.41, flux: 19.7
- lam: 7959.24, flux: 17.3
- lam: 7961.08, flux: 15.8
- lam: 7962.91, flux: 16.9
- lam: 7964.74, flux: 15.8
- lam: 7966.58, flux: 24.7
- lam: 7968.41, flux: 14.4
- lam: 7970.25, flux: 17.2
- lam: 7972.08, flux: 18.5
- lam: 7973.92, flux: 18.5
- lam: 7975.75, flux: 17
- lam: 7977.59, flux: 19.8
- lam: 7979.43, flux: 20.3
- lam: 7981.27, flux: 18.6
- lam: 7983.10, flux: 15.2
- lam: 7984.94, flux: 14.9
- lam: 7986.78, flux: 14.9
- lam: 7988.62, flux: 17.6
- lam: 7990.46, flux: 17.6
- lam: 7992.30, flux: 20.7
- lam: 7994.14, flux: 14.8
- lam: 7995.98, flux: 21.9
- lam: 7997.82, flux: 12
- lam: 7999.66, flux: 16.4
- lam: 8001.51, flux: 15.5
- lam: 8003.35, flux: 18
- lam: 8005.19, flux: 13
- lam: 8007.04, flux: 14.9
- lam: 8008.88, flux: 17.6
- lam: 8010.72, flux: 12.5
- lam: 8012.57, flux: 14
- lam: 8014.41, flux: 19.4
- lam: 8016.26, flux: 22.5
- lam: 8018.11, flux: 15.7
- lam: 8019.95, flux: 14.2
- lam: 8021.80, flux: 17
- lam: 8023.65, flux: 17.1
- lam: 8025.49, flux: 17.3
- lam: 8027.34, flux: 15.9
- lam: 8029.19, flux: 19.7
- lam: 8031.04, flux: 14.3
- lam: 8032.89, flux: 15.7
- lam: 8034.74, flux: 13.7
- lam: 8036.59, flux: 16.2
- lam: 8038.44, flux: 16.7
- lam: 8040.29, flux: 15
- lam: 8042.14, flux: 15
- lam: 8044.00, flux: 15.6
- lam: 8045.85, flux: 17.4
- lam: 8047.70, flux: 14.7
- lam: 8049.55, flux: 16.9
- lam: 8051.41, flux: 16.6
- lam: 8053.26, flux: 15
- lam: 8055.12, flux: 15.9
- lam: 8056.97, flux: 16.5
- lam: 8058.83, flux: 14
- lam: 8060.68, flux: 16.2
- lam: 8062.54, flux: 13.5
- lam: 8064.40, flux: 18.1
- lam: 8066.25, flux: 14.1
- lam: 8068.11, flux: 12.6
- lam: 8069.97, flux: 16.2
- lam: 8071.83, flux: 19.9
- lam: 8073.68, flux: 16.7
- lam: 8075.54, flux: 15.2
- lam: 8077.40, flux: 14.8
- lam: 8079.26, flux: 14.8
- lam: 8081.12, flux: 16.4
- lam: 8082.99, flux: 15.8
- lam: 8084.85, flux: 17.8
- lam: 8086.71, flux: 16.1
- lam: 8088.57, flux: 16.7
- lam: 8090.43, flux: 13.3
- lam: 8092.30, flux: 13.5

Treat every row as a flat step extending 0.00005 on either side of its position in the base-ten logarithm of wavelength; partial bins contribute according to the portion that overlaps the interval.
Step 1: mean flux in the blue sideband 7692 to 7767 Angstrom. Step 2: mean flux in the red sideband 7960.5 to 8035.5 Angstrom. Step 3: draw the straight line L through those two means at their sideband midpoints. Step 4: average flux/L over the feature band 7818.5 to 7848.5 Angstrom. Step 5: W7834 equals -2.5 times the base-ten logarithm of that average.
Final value -0.22 mag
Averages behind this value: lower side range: 25.6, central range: 27.3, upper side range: 16.9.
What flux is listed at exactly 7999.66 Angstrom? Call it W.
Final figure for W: 16.4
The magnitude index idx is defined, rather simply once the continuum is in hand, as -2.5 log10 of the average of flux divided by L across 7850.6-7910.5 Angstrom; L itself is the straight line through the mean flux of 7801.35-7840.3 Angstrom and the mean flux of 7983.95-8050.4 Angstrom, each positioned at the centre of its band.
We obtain 0.19 mag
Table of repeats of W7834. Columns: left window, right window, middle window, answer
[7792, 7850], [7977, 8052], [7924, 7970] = 0.15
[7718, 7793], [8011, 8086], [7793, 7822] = -0.16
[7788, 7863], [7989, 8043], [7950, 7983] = 0.08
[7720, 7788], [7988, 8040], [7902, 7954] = 0.11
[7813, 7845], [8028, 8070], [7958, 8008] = 0.13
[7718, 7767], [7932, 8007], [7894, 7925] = 0.06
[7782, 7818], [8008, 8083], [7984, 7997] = 0.12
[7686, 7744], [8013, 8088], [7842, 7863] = -0.25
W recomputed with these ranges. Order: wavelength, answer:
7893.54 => 16.8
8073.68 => 16.7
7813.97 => 31.3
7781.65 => 28.5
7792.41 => 34.2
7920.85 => 20.3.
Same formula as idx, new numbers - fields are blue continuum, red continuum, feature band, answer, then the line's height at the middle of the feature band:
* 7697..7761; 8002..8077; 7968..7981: -0.01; 18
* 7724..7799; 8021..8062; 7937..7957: 0.14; 20.6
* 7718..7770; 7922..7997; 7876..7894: 0.07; 21.4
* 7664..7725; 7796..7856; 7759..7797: -0.24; 25.7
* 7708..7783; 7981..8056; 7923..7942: 0.06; 19.9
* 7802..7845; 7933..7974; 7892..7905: 0.16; 22.6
